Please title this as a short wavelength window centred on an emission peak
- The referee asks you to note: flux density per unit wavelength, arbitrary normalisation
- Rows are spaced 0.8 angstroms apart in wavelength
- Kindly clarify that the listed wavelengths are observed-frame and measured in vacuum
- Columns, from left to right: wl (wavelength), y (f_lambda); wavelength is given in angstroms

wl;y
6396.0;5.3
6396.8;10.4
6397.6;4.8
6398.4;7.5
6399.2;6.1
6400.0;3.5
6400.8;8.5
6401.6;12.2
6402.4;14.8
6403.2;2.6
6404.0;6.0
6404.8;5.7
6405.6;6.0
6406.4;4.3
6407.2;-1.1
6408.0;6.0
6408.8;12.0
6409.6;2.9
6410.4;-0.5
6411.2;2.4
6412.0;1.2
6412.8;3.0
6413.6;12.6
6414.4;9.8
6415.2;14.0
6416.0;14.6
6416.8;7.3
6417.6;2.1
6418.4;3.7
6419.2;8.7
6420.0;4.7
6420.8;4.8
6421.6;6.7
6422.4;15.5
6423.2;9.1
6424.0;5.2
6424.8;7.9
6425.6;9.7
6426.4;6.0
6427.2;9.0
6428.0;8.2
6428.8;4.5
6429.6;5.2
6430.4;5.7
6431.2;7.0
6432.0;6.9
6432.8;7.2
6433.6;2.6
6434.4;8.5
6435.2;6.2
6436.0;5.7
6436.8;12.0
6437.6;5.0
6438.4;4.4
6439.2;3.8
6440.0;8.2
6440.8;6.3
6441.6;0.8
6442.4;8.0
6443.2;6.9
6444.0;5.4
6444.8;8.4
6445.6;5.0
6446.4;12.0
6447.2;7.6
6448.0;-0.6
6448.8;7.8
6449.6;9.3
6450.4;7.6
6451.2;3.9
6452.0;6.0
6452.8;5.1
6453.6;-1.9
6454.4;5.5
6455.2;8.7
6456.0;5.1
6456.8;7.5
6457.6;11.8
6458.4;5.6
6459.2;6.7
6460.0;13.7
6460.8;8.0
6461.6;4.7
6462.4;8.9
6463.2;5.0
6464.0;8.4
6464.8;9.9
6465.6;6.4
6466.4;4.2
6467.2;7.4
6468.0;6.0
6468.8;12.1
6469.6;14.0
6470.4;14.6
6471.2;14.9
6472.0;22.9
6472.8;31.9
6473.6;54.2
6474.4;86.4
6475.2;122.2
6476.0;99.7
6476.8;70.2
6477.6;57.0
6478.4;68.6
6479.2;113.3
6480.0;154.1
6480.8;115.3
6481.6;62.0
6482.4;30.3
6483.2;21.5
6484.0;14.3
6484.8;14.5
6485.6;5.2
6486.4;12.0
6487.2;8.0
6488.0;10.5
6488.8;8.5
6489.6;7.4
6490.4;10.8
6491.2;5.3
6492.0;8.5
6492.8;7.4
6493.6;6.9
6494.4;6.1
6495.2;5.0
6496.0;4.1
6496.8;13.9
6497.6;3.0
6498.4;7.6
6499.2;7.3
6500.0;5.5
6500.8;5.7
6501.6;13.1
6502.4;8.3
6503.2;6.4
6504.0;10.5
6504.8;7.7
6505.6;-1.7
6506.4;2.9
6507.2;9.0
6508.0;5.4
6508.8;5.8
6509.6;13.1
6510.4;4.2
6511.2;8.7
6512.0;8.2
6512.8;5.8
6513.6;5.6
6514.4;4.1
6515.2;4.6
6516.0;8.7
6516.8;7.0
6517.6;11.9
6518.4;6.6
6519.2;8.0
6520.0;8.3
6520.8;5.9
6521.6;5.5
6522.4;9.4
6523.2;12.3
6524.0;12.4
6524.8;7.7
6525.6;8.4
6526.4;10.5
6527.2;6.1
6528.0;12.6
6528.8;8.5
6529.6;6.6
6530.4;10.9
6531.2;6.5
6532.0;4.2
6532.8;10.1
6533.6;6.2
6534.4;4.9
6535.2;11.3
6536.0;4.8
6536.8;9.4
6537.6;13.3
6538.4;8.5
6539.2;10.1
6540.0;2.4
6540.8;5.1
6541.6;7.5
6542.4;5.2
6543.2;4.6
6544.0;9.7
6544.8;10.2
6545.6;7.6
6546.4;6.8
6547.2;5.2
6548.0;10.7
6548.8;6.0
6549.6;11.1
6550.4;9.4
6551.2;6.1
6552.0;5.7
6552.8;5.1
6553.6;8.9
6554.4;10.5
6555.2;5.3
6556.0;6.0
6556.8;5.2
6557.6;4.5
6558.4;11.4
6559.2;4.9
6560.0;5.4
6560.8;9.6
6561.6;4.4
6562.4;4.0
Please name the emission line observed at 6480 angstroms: [O II]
